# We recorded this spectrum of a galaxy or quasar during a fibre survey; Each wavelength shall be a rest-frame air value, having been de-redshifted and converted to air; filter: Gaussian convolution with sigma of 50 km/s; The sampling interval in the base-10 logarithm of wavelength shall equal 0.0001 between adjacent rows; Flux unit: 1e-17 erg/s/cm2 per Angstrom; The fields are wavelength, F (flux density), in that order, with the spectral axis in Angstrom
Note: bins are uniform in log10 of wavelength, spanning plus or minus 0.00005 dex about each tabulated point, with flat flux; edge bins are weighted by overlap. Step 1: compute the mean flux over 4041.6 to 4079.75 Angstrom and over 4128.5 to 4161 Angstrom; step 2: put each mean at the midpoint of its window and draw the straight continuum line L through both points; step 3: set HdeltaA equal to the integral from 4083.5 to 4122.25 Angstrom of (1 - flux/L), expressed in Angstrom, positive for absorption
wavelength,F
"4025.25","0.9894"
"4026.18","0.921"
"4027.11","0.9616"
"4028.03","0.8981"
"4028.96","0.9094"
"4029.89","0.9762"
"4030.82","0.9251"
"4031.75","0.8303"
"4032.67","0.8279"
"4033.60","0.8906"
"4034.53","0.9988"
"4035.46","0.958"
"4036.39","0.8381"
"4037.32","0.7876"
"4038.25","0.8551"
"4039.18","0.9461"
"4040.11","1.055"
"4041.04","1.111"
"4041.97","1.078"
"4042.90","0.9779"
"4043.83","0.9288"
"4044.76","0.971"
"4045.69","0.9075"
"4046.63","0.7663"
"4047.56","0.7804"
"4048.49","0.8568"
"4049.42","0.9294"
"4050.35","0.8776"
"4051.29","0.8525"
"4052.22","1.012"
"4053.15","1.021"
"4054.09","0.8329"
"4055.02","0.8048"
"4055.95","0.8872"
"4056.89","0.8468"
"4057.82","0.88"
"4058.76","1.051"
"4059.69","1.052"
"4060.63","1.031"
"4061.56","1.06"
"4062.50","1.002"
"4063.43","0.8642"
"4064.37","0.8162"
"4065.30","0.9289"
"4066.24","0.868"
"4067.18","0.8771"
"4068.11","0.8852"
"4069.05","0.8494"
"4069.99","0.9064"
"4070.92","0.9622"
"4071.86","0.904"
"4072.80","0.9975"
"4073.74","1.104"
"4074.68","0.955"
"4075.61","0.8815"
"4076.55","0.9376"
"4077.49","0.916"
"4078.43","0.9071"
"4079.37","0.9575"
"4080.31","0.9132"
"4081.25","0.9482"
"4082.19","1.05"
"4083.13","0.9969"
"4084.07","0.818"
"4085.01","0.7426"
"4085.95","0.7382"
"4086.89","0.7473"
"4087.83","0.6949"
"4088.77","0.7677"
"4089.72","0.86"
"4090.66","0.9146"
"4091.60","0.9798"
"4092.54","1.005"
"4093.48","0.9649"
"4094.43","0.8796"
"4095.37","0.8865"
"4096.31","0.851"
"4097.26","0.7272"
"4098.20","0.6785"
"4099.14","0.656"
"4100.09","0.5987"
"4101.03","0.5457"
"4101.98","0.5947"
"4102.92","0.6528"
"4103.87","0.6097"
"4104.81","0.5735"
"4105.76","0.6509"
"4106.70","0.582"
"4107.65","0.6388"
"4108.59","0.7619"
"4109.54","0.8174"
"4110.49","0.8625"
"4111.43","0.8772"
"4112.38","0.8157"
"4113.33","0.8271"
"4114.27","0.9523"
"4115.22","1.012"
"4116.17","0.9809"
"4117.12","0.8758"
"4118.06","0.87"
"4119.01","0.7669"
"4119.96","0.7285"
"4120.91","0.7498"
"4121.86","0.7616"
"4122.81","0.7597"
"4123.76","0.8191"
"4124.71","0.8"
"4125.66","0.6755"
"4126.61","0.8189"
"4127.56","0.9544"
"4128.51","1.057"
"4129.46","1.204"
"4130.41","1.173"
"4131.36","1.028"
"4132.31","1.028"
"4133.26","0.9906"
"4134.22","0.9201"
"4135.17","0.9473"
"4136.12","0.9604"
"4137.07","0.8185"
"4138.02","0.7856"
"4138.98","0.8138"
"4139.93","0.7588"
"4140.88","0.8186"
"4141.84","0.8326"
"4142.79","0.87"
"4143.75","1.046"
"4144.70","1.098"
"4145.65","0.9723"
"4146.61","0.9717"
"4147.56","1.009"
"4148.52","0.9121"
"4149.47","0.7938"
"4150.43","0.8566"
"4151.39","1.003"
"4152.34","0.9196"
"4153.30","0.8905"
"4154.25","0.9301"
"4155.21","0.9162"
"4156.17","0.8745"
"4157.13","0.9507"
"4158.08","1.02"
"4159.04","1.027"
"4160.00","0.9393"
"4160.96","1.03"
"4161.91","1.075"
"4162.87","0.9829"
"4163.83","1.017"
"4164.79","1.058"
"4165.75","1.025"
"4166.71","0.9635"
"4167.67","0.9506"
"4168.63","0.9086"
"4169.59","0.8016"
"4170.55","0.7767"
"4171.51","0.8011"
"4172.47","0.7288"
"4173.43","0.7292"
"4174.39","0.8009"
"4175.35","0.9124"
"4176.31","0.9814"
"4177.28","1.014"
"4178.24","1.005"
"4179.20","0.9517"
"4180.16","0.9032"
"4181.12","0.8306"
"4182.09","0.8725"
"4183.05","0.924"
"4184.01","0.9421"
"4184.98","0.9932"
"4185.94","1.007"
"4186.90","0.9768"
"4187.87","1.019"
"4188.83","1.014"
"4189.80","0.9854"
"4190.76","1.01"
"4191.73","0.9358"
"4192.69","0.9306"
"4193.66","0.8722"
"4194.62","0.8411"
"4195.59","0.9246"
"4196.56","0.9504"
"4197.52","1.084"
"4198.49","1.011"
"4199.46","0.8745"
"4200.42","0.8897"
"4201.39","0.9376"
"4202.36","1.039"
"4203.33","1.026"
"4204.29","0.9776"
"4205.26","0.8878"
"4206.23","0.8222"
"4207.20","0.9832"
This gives 6.35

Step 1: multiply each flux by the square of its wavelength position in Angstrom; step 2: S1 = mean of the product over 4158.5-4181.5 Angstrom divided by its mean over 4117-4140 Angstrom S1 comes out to 1.07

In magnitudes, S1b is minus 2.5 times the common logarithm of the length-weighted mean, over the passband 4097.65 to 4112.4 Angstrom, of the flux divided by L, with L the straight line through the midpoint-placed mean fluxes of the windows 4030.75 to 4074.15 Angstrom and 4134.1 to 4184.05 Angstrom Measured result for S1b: 0.33 mag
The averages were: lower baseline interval 0.923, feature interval 0.679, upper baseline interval 0.918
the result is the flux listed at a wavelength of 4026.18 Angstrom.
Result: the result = 0.921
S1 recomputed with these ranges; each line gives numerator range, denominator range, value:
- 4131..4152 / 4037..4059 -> 1.05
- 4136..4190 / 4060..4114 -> 1.14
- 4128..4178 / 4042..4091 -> 1.08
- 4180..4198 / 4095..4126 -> 1.30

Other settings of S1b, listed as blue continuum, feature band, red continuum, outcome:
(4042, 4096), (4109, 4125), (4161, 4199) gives 0.10 mag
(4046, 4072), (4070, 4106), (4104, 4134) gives 0.06 mag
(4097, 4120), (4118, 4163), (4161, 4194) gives -0.10 mag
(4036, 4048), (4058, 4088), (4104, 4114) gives -0.10 mag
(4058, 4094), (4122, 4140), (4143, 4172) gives 0.03 mag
